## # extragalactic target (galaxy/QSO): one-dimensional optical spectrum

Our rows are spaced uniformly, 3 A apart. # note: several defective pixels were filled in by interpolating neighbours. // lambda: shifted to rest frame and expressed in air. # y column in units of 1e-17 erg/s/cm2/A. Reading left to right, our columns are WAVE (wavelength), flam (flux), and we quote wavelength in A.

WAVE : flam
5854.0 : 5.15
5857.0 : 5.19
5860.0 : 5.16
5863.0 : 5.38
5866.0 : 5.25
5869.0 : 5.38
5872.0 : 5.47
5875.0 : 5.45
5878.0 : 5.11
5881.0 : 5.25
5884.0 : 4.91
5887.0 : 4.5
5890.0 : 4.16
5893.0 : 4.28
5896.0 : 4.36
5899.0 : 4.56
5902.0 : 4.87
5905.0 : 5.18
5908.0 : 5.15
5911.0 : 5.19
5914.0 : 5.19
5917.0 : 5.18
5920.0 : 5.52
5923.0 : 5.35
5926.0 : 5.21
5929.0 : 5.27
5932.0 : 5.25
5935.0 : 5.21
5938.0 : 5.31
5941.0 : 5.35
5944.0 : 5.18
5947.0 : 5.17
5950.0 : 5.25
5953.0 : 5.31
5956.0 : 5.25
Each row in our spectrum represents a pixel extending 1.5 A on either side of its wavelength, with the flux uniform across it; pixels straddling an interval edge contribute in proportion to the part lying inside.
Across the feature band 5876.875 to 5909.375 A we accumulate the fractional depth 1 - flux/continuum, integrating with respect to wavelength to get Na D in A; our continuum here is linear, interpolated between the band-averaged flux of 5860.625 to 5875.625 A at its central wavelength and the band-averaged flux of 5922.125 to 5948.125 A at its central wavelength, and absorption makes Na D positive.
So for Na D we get 3.5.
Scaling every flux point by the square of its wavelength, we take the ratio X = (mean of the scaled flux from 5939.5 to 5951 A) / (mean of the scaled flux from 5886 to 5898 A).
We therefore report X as 1.23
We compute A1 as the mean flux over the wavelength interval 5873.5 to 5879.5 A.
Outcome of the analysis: 5.28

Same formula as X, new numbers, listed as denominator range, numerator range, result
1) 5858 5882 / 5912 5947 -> 1.01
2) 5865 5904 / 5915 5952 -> 1.10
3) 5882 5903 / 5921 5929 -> 1.18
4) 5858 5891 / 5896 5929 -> 1.01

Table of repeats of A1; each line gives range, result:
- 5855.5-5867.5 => 5.25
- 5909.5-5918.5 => 5.19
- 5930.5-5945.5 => 5.26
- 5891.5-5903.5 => 4.52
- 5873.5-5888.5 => 5.04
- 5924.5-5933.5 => 5.24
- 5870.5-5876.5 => 5.46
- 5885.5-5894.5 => 4.31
